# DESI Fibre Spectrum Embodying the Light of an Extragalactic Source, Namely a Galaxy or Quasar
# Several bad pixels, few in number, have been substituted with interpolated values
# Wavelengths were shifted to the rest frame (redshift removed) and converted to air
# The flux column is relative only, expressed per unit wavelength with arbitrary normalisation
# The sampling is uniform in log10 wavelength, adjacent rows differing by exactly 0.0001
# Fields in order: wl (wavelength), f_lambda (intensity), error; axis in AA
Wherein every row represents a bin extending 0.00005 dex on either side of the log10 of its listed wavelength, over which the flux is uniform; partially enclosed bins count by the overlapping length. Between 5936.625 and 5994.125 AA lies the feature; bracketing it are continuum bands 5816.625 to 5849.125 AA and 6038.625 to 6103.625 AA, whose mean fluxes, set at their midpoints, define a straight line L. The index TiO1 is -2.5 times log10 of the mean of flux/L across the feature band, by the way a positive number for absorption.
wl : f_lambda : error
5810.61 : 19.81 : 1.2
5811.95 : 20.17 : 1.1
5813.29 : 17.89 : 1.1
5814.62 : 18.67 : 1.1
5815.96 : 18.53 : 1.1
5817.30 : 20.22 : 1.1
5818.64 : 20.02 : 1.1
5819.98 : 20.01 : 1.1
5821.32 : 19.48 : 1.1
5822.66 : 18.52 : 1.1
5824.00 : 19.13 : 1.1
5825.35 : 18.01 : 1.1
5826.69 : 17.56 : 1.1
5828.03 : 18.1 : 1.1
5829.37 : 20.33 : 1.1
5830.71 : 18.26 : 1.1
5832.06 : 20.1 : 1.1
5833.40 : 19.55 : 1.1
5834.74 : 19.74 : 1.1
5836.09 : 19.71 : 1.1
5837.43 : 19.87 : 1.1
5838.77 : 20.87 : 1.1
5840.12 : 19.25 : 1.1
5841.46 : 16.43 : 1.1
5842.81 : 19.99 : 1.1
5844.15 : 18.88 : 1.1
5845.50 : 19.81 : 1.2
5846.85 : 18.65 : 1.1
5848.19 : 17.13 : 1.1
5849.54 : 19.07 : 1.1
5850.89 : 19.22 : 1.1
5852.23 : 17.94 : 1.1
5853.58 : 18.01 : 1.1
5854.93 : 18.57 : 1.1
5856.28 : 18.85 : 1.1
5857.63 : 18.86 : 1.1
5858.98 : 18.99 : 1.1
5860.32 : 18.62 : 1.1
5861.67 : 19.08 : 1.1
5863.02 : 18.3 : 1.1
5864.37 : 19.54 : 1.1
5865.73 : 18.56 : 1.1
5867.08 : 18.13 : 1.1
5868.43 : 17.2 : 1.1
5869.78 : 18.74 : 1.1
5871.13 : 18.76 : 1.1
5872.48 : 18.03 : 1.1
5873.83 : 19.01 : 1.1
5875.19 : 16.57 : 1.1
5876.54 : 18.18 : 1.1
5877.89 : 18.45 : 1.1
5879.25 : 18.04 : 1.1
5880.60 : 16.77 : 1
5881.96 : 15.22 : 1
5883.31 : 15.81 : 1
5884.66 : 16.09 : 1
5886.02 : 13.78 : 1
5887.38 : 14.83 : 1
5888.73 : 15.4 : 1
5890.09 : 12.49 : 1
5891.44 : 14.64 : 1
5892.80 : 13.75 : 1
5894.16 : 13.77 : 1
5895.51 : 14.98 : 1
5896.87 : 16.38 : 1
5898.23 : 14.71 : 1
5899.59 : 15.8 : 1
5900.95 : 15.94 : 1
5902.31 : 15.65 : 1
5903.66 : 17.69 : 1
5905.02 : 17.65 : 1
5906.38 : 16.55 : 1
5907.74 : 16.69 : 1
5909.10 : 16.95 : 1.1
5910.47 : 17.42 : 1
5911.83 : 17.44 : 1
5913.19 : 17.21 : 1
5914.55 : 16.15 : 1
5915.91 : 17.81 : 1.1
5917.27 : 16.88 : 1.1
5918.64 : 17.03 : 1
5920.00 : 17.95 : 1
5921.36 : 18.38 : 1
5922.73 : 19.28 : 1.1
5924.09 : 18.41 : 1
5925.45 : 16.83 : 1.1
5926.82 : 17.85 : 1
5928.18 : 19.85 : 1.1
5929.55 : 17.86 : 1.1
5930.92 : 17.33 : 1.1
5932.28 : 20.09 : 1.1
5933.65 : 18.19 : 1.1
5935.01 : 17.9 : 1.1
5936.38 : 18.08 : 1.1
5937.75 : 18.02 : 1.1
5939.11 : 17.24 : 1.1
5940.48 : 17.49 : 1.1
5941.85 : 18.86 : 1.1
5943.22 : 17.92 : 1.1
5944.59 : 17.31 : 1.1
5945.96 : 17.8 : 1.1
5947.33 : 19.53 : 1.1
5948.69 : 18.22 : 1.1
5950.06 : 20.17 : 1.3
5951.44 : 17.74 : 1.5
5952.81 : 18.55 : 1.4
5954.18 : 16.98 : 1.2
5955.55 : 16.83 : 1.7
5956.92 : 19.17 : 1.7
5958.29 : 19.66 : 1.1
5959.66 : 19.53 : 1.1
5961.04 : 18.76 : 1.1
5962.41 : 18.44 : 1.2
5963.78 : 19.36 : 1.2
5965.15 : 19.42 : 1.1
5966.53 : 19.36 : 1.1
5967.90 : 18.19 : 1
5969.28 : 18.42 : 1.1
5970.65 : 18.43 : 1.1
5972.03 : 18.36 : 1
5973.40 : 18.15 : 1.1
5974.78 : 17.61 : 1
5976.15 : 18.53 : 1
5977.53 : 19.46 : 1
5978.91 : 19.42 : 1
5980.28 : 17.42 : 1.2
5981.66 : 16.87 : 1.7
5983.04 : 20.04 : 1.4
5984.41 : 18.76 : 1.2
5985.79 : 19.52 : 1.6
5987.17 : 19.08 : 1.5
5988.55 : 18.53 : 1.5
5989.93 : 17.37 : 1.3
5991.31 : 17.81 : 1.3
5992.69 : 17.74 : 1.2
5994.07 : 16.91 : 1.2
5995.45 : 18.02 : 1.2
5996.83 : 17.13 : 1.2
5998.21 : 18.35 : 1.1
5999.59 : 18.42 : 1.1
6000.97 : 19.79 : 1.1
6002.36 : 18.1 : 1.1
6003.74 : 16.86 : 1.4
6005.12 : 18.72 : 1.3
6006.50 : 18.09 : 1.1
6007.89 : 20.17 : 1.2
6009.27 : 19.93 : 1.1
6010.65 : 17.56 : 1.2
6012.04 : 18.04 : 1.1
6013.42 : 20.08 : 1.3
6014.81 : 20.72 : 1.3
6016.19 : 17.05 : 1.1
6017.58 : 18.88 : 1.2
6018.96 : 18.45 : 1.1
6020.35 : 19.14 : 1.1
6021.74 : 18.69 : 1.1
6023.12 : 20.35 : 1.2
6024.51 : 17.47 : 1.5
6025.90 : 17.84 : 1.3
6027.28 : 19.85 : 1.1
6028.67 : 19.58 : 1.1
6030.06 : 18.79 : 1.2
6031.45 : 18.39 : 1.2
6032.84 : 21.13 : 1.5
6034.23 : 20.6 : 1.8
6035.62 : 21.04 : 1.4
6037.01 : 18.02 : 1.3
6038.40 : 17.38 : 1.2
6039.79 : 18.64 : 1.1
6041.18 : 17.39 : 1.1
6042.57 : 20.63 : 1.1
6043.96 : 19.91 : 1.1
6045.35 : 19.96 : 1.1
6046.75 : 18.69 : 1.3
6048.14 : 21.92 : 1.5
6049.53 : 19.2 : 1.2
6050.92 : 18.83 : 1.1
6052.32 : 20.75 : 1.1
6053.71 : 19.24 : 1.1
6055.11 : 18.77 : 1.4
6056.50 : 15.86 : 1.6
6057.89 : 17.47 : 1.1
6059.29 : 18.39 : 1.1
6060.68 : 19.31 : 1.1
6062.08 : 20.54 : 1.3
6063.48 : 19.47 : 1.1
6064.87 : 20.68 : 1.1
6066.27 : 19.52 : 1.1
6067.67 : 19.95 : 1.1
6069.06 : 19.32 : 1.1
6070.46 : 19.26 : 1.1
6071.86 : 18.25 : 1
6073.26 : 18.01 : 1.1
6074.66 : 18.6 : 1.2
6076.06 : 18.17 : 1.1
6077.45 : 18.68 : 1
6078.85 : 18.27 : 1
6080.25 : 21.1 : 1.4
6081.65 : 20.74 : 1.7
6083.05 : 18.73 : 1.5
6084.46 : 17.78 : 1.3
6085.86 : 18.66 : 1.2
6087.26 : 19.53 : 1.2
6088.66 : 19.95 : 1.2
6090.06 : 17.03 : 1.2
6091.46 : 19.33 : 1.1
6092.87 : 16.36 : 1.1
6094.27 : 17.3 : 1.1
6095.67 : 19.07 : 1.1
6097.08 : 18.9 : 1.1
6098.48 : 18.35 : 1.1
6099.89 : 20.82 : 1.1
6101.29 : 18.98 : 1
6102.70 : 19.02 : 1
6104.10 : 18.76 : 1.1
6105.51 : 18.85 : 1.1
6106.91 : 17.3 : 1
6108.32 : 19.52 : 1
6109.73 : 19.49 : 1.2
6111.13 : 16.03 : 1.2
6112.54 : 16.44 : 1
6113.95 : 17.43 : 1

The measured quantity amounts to 0.04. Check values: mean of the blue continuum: 19.1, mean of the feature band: 18.4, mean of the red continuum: 19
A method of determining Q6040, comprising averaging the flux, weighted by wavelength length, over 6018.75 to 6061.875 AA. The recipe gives 19.1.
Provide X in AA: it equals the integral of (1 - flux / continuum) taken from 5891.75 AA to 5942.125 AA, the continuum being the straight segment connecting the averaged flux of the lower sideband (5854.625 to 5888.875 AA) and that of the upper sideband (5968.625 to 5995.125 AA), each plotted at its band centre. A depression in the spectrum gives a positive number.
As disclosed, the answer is 2.2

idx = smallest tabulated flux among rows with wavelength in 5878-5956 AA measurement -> 12.49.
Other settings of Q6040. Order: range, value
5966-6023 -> 18.5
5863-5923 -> 16.7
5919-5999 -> 18.3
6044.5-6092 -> 19.1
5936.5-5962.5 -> 18.3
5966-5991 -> 18.5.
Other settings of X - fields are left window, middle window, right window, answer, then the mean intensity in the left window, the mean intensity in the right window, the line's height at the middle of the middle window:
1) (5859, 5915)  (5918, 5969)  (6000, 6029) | -2.1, 16.7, 18.8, 17.7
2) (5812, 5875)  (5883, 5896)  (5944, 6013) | 2.9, 18.9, 18.5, 18.7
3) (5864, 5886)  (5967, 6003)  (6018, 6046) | 0.7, 17.5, 19.2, 18.7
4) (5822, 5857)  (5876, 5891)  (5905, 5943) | 2.0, 18.9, 17.8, 18.3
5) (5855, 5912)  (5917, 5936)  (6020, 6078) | -0.8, 16.9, 19.1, 17.5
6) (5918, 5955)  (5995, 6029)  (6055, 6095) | -0.3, 18.2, 18.8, 18.5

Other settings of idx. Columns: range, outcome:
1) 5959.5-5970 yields 18.19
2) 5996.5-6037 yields 16.86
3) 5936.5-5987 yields 16.83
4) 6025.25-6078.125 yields 15.86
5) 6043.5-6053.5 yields 18.69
